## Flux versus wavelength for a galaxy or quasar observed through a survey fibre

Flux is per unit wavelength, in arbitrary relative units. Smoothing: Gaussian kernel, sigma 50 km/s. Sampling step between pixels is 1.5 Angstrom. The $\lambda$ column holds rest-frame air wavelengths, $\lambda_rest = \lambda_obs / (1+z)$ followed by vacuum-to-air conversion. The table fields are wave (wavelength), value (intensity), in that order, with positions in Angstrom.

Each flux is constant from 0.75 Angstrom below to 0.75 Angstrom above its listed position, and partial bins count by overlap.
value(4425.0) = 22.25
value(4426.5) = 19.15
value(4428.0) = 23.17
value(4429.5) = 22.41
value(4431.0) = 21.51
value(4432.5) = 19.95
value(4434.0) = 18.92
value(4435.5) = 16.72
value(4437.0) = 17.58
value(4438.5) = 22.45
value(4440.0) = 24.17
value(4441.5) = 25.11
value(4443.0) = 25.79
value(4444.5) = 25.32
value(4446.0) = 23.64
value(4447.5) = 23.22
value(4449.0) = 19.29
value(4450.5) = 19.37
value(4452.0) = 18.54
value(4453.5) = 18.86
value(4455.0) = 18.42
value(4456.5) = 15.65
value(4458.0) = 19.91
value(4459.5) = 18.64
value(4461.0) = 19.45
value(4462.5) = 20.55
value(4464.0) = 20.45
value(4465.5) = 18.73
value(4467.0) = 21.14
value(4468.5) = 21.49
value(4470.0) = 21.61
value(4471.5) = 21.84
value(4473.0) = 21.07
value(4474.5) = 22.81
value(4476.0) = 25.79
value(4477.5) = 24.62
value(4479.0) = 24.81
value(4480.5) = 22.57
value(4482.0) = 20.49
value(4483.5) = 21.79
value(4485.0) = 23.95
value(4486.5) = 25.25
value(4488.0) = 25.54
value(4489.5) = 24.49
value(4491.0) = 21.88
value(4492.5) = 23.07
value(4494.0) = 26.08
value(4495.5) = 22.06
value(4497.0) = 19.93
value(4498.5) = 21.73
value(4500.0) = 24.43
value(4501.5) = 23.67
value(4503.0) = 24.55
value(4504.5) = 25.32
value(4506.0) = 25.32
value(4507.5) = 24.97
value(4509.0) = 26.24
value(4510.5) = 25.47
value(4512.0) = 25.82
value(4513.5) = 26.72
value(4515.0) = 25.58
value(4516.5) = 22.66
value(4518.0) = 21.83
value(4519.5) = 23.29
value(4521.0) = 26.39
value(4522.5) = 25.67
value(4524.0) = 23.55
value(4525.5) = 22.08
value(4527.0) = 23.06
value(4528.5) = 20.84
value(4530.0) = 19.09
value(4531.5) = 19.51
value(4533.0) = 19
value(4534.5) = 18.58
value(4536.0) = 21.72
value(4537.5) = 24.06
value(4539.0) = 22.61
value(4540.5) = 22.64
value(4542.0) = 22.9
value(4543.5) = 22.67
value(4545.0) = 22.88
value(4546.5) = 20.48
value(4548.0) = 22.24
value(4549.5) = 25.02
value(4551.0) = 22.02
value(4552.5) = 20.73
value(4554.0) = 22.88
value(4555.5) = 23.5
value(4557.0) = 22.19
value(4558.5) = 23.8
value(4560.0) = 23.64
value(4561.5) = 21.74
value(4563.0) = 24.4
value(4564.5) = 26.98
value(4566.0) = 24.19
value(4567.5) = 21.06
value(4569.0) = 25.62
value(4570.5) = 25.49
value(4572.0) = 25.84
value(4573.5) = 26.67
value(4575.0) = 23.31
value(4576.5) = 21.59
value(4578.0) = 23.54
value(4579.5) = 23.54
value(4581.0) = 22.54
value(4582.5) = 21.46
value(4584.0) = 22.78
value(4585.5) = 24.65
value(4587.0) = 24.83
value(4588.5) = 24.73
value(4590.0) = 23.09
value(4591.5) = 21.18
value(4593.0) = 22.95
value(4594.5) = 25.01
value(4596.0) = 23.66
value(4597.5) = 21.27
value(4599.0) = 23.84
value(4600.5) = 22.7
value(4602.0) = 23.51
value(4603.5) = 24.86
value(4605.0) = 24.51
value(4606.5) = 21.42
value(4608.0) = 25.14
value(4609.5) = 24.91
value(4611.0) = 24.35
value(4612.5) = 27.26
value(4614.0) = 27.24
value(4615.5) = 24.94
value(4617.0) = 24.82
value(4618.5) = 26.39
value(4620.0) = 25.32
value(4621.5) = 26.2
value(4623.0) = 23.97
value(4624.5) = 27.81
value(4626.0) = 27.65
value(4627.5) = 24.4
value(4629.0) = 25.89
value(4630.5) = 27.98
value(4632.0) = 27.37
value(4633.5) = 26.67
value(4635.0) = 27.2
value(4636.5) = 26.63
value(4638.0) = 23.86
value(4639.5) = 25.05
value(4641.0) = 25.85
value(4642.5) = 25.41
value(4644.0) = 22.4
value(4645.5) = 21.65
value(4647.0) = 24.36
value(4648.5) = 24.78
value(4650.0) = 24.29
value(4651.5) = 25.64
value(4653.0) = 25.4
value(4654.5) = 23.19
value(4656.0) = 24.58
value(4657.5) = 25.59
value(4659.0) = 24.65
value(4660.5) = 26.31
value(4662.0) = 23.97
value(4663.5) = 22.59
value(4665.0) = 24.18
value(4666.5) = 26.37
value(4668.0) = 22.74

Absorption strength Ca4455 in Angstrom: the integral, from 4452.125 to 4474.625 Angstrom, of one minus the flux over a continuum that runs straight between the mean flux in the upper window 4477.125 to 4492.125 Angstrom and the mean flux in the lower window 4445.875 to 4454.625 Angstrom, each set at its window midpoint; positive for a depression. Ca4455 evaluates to 1.62 Angstrom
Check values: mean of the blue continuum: 20.2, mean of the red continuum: 23.5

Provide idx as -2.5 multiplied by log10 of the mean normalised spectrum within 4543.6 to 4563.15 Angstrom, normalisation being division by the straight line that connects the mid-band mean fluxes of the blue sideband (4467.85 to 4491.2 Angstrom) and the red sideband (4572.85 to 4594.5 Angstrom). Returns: 0.03 mag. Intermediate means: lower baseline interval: 23.2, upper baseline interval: 23.4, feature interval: 22.7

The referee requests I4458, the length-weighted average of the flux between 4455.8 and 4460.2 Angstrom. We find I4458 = 18.1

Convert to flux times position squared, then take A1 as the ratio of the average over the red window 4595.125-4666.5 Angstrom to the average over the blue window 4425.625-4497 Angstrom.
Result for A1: 1.2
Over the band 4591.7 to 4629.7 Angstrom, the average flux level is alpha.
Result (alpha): 24.7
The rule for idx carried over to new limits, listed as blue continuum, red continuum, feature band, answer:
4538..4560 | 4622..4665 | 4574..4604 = 0.02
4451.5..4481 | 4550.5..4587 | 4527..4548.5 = 0.06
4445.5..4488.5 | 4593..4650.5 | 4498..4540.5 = -0.04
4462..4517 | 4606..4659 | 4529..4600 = 0.07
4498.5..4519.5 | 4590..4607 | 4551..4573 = 0.00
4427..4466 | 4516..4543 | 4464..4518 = -0.09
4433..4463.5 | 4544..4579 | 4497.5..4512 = -0.12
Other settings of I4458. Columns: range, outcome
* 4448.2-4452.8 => 19.1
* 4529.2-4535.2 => 19.1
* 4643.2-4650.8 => 23.5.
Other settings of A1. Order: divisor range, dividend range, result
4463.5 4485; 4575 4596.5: 1.10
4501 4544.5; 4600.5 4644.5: 1.14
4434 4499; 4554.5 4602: 1.14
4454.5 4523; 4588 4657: 1.15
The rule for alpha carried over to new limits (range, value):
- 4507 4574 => 23.3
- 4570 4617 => 24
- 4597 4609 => 23.5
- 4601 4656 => 25.2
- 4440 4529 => 22.8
